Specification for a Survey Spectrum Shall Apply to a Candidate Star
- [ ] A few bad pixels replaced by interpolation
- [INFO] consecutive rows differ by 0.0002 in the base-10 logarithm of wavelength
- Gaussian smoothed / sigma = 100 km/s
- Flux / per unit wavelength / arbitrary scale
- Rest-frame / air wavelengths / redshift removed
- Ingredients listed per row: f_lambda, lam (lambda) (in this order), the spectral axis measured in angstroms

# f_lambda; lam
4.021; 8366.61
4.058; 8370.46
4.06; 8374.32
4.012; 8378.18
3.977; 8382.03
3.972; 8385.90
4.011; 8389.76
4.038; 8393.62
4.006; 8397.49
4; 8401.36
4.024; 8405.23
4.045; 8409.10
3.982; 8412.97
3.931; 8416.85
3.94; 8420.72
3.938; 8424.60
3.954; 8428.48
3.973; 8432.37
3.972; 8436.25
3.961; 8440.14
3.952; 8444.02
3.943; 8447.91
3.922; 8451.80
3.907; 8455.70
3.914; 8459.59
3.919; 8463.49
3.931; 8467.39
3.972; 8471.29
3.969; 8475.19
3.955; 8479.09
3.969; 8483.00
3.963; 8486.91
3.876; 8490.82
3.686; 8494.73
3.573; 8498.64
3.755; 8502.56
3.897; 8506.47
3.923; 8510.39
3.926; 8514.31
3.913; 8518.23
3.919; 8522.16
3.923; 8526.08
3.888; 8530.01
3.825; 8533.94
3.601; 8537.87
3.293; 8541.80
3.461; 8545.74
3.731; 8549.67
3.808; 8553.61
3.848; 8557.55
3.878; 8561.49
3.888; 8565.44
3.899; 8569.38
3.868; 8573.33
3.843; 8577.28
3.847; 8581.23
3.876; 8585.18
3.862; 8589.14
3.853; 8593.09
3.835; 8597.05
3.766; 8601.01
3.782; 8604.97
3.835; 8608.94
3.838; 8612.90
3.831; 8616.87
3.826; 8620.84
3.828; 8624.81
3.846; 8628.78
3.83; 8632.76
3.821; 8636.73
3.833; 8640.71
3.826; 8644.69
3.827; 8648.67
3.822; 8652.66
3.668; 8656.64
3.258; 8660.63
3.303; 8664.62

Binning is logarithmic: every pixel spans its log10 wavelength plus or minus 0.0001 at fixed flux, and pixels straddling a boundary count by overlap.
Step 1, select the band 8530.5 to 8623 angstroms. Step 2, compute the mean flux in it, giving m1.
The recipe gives 3.79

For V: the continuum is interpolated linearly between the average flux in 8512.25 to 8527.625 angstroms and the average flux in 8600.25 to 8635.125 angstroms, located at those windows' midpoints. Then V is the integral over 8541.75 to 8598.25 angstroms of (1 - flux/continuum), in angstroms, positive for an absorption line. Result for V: 1.0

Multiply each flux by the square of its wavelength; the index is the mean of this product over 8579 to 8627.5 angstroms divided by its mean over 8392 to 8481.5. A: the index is 1.01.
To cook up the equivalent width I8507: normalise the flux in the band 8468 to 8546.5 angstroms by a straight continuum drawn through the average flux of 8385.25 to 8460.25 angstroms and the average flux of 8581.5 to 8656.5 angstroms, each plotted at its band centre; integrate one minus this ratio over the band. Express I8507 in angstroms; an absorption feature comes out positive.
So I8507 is 1.8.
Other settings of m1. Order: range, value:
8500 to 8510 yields 3.83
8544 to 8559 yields 3.71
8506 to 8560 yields 3.78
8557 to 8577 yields 3.87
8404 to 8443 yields 3.97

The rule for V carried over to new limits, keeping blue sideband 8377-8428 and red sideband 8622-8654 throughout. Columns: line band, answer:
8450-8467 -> 0.1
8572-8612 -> 0.3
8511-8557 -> 1.6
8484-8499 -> 0.5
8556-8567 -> 0.0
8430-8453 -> 0.0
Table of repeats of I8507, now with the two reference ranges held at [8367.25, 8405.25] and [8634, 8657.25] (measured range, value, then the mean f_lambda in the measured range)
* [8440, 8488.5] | 0.12 angstroms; 3.94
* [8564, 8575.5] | -0.04 angstroms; 3.88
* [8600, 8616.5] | 0.12 angstroms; 3.81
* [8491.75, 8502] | 0.67 angstroms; 3.67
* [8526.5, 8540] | 0.40 angstroms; 3.78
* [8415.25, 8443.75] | 0.20 angstroms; 3.95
